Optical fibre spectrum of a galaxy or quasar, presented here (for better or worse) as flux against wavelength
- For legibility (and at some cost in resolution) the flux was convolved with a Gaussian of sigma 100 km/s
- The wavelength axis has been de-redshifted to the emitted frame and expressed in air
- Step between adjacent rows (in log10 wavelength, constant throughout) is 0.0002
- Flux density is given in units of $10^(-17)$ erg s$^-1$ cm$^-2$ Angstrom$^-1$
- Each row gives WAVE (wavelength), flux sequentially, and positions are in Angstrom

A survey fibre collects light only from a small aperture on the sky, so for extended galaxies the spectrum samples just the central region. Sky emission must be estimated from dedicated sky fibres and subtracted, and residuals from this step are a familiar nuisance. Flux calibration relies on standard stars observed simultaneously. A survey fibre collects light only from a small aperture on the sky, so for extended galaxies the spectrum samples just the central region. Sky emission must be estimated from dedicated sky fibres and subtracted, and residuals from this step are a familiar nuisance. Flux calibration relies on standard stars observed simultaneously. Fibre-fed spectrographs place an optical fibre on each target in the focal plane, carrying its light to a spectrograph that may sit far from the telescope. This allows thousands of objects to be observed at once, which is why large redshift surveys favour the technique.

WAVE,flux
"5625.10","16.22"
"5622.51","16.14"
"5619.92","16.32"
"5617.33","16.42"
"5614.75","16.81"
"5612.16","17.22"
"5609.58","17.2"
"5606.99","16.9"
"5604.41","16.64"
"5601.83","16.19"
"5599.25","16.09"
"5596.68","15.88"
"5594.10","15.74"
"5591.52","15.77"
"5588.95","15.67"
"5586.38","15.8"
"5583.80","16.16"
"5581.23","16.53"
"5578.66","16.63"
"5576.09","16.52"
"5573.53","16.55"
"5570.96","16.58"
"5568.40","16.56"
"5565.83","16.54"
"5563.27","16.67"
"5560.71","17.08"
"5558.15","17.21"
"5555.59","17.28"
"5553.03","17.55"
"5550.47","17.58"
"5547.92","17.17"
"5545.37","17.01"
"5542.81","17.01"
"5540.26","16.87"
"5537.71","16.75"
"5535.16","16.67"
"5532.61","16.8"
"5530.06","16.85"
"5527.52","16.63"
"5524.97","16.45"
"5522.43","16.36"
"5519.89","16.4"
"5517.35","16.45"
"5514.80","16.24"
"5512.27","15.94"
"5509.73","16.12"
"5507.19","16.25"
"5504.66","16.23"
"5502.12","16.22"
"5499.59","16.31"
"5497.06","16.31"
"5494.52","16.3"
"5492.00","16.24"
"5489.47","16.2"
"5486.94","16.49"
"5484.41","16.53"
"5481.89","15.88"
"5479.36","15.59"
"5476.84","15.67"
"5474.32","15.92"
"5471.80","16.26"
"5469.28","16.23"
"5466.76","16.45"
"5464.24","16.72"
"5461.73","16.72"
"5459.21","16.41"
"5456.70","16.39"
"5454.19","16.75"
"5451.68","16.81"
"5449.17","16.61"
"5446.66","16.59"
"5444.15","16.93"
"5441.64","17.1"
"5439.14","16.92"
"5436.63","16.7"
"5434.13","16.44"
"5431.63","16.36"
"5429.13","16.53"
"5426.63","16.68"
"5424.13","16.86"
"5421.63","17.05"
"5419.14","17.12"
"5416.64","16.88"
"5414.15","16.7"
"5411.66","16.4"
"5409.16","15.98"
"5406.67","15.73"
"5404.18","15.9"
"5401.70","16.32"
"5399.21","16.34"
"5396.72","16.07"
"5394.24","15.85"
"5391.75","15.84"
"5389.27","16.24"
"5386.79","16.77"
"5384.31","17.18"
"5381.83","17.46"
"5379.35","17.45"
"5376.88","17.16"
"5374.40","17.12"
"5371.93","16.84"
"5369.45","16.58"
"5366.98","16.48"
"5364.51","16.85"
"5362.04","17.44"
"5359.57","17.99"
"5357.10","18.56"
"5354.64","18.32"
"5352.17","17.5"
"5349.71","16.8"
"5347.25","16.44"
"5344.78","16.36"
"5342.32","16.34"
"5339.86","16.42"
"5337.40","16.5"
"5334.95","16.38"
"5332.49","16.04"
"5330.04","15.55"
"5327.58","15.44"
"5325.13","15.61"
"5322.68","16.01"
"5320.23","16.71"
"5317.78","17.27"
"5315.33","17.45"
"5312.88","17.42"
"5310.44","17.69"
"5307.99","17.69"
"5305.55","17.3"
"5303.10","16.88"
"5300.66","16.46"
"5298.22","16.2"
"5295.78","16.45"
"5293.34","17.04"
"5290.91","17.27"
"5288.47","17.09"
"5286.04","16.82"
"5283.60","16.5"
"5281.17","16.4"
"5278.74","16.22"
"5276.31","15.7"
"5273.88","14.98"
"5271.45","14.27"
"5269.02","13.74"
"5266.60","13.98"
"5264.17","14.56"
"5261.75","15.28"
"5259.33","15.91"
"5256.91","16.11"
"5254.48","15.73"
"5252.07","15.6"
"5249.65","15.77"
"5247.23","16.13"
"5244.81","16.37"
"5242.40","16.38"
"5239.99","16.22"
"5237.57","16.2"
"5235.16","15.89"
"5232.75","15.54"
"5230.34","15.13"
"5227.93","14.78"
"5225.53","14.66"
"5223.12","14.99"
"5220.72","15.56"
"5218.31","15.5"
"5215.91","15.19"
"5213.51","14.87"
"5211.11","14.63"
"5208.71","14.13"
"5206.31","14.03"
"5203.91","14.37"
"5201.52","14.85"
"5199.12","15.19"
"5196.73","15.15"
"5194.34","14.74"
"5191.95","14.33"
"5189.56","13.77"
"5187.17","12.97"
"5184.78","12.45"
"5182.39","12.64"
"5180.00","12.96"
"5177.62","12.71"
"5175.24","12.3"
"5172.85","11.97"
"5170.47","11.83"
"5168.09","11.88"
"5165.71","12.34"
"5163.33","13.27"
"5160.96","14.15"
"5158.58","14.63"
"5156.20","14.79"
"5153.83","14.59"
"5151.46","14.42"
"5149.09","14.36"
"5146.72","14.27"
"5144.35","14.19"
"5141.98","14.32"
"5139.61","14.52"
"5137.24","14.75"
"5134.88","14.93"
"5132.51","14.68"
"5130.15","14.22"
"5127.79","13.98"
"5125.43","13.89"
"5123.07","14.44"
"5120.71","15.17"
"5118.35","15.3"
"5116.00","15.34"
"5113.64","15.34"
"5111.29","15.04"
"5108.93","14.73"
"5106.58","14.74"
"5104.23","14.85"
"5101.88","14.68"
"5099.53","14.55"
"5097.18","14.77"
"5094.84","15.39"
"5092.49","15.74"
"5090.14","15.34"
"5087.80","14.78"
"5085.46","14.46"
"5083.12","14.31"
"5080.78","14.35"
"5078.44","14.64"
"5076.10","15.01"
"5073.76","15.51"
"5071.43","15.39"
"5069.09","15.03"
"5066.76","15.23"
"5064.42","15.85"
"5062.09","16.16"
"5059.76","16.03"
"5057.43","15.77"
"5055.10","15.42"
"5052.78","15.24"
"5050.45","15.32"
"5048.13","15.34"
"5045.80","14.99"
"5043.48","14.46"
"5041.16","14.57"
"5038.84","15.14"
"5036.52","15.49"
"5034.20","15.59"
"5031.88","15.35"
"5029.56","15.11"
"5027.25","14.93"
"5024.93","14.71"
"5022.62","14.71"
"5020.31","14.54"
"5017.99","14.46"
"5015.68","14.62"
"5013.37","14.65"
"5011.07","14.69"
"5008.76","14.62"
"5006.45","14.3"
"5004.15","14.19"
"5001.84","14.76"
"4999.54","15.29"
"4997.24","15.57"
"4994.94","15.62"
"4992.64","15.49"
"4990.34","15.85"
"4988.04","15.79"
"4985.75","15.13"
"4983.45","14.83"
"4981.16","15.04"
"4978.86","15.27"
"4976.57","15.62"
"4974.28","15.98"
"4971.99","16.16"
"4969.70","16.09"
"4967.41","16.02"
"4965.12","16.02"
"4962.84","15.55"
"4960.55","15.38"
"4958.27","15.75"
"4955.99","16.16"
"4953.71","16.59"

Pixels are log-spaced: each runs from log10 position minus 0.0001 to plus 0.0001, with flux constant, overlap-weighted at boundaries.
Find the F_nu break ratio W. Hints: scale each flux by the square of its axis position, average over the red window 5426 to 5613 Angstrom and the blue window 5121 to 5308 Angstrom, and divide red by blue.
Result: 1.24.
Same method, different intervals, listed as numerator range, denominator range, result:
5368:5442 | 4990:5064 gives 1.27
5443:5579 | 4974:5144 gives 1.31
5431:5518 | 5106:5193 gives 1.33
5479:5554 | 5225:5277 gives 1.18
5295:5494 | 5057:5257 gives 1.24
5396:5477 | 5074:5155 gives 1.27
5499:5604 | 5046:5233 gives 1.33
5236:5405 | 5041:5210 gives 1.23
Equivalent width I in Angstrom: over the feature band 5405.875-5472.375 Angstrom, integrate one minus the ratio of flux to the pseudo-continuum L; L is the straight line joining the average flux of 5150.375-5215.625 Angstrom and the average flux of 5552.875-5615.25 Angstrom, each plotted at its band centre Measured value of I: -4.7 Angstrom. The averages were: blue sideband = 13.7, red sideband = 16.5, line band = 16.6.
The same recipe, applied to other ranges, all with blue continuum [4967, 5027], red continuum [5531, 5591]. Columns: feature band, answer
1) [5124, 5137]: 1.0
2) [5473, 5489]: 0.5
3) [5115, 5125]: 0.3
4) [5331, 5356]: -0.9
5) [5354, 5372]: -1.4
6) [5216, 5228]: 0.5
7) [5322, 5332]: 0.3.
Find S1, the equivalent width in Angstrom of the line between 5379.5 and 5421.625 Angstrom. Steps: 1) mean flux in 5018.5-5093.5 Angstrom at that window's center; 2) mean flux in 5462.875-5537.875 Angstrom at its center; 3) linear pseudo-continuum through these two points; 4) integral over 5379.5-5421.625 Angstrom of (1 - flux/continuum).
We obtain -1.1 Angstrom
